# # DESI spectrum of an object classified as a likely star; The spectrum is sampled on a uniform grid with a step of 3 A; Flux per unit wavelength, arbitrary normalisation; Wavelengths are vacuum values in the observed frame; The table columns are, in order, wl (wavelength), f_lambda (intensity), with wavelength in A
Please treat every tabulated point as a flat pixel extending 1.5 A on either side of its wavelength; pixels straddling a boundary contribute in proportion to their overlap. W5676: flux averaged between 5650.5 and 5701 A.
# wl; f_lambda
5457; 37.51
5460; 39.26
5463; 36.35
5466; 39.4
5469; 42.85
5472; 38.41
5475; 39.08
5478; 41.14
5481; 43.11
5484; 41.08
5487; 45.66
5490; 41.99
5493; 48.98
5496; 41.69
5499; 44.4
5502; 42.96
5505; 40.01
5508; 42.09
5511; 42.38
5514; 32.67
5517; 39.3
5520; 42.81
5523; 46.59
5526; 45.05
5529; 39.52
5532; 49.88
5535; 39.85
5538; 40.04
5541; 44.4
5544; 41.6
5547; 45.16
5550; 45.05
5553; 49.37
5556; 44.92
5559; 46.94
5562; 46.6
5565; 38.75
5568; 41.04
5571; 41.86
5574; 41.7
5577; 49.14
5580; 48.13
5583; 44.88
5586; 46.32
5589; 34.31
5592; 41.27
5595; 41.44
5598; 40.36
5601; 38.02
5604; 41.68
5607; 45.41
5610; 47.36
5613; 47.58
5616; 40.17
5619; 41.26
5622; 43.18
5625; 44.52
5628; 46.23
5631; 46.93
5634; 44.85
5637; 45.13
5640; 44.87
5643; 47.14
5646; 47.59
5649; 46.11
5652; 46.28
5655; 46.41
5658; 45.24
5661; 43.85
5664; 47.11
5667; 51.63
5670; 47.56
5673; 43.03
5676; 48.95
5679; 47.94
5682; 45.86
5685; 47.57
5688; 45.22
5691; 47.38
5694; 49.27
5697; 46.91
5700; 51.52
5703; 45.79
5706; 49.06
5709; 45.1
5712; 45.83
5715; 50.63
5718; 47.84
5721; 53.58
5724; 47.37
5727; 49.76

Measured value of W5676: 47.1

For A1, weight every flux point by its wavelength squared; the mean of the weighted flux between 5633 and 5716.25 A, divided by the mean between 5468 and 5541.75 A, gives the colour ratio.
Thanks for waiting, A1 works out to 1.18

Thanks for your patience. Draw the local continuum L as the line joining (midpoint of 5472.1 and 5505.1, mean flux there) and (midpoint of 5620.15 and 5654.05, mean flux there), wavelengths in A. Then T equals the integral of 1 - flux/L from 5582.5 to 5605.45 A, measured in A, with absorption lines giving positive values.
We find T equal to 2.0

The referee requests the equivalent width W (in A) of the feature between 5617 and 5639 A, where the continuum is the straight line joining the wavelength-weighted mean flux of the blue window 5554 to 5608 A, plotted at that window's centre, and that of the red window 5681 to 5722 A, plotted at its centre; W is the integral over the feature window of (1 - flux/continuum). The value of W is 0.2 A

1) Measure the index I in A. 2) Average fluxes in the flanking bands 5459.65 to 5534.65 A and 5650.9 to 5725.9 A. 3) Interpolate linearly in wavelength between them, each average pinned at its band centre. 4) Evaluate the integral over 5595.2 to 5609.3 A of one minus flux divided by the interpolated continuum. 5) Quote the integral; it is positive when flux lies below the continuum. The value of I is 1.0 A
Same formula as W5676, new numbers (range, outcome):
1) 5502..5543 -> 41.9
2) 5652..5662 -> 45.4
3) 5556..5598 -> 43.2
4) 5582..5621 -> 42.3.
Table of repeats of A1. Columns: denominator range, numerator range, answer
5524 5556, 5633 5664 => 1.08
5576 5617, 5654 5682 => 1.11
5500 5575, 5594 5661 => 1.07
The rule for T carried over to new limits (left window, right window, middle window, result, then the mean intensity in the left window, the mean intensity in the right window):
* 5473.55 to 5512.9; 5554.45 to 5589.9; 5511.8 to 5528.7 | 0.7 A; 42.6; 43.9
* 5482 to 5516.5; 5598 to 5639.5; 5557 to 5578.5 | -0.3 A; 42.1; 43.9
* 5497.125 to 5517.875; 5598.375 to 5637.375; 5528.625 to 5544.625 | -0.5 A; 40.6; 43.9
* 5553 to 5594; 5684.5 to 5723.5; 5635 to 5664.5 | 0.2 A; 43.7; 48.1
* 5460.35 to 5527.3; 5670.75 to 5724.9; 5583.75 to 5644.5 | 2.5 A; 41.7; 47.7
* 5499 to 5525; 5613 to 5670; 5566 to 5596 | 0.4 A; 41.4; 45.6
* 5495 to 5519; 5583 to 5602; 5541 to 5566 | -2.6 A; 40.7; 40.7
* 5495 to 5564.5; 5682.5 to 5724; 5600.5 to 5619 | 0.8 A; 43.1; 48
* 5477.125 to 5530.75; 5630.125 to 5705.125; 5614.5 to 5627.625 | 0.8 A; 42.4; 46.8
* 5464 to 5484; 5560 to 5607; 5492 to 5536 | -1.3 A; 40.6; 42.5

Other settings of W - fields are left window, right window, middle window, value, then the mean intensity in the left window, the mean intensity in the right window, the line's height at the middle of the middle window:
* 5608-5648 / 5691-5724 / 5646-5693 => 0.1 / 45.2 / 48.4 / 46.9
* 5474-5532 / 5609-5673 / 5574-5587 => -0.7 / 42.4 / 45.7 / 44.2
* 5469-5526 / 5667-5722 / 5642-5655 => -0.1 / 42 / 47.8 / 46.4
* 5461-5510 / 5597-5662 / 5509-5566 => -0.5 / 41.8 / 44.6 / 42.8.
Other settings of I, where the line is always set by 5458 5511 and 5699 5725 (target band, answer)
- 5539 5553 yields -0.3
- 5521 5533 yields -0.6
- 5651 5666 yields 0.3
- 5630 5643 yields 0.2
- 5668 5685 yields 0.2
